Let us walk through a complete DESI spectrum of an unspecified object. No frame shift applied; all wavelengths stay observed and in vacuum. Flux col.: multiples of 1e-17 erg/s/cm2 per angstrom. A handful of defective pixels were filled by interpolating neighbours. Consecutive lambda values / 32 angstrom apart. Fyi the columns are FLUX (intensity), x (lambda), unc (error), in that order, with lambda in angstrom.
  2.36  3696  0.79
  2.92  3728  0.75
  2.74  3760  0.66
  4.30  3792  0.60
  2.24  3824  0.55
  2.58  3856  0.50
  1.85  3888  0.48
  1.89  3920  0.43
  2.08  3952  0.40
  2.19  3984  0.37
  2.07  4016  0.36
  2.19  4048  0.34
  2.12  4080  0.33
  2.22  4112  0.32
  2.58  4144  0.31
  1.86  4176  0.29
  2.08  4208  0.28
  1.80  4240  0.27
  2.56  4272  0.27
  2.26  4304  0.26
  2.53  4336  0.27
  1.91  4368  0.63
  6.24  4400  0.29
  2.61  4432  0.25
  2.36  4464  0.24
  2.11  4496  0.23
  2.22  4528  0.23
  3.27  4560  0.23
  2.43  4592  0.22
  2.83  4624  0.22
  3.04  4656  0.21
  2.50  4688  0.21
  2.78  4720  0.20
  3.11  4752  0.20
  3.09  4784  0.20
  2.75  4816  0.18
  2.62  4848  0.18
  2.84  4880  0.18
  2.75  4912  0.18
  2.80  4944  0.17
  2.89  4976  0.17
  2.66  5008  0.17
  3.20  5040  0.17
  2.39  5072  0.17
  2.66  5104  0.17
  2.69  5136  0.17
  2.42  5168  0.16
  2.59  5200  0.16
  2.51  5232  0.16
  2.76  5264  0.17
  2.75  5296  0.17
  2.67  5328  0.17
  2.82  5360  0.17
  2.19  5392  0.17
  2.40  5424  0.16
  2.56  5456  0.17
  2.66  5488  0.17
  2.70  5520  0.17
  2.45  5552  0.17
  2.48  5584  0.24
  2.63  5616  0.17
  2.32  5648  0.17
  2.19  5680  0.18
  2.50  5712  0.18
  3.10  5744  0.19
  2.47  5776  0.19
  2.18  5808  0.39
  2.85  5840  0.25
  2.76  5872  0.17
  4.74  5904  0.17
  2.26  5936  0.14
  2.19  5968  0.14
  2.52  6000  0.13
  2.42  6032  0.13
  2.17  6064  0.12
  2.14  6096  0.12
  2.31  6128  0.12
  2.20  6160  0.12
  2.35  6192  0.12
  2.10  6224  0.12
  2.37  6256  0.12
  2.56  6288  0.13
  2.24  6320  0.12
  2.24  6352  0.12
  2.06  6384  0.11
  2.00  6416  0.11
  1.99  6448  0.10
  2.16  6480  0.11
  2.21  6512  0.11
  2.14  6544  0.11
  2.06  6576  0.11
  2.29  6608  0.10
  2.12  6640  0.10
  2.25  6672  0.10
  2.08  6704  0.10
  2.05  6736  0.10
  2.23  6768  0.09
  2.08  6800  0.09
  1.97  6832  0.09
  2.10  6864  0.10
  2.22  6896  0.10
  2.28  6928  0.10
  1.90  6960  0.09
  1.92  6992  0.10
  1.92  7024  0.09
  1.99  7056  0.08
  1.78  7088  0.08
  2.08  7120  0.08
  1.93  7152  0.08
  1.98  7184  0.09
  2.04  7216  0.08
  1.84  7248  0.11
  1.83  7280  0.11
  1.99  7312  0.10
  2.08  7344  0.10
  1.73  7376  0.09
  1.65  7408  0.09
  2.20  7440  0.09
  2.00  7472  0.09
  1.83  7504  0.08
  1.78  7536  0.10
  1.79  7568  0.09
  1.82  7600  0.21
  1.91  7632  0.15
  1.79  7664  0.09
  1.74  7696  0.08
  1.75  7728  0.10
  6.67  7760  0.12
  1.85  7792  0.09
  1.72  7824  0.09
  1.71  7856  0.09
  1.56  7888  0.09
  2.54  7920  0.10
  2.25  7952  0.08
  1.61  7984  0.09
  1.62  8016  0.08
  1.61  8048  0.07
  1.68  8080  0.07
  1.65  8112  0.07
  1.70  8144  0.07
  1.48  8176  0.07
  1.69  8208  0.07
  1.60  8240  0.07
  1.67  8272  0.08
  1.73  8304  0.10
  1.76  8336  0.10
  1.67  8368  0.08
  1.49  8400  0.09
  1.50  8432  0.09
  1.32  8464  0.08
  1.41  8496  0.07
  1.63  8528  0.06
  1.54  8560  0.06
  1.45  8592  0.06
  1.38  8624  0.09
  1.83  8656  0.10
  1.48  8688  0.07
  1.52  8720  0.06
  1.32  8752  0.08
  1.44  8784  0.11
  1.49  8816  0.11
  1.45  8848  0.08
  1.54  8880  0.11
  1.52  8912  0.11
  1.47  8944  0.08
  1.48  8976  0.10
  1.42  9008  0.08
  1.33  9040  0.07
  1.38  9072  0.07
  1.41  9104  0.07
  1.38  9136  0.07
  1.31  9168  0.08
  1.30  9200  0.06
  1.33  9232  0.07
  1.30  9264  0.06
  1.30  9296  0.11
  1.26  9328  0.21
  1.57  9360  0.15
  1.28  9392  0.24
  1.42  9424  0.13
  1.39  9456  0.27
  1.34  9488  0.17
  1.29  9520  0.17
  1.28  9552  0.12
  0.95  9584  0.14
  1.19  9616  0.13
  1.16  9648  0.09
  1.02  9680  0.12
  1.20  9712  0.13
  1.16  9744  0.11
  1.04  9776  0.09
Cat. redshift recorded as 0.18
